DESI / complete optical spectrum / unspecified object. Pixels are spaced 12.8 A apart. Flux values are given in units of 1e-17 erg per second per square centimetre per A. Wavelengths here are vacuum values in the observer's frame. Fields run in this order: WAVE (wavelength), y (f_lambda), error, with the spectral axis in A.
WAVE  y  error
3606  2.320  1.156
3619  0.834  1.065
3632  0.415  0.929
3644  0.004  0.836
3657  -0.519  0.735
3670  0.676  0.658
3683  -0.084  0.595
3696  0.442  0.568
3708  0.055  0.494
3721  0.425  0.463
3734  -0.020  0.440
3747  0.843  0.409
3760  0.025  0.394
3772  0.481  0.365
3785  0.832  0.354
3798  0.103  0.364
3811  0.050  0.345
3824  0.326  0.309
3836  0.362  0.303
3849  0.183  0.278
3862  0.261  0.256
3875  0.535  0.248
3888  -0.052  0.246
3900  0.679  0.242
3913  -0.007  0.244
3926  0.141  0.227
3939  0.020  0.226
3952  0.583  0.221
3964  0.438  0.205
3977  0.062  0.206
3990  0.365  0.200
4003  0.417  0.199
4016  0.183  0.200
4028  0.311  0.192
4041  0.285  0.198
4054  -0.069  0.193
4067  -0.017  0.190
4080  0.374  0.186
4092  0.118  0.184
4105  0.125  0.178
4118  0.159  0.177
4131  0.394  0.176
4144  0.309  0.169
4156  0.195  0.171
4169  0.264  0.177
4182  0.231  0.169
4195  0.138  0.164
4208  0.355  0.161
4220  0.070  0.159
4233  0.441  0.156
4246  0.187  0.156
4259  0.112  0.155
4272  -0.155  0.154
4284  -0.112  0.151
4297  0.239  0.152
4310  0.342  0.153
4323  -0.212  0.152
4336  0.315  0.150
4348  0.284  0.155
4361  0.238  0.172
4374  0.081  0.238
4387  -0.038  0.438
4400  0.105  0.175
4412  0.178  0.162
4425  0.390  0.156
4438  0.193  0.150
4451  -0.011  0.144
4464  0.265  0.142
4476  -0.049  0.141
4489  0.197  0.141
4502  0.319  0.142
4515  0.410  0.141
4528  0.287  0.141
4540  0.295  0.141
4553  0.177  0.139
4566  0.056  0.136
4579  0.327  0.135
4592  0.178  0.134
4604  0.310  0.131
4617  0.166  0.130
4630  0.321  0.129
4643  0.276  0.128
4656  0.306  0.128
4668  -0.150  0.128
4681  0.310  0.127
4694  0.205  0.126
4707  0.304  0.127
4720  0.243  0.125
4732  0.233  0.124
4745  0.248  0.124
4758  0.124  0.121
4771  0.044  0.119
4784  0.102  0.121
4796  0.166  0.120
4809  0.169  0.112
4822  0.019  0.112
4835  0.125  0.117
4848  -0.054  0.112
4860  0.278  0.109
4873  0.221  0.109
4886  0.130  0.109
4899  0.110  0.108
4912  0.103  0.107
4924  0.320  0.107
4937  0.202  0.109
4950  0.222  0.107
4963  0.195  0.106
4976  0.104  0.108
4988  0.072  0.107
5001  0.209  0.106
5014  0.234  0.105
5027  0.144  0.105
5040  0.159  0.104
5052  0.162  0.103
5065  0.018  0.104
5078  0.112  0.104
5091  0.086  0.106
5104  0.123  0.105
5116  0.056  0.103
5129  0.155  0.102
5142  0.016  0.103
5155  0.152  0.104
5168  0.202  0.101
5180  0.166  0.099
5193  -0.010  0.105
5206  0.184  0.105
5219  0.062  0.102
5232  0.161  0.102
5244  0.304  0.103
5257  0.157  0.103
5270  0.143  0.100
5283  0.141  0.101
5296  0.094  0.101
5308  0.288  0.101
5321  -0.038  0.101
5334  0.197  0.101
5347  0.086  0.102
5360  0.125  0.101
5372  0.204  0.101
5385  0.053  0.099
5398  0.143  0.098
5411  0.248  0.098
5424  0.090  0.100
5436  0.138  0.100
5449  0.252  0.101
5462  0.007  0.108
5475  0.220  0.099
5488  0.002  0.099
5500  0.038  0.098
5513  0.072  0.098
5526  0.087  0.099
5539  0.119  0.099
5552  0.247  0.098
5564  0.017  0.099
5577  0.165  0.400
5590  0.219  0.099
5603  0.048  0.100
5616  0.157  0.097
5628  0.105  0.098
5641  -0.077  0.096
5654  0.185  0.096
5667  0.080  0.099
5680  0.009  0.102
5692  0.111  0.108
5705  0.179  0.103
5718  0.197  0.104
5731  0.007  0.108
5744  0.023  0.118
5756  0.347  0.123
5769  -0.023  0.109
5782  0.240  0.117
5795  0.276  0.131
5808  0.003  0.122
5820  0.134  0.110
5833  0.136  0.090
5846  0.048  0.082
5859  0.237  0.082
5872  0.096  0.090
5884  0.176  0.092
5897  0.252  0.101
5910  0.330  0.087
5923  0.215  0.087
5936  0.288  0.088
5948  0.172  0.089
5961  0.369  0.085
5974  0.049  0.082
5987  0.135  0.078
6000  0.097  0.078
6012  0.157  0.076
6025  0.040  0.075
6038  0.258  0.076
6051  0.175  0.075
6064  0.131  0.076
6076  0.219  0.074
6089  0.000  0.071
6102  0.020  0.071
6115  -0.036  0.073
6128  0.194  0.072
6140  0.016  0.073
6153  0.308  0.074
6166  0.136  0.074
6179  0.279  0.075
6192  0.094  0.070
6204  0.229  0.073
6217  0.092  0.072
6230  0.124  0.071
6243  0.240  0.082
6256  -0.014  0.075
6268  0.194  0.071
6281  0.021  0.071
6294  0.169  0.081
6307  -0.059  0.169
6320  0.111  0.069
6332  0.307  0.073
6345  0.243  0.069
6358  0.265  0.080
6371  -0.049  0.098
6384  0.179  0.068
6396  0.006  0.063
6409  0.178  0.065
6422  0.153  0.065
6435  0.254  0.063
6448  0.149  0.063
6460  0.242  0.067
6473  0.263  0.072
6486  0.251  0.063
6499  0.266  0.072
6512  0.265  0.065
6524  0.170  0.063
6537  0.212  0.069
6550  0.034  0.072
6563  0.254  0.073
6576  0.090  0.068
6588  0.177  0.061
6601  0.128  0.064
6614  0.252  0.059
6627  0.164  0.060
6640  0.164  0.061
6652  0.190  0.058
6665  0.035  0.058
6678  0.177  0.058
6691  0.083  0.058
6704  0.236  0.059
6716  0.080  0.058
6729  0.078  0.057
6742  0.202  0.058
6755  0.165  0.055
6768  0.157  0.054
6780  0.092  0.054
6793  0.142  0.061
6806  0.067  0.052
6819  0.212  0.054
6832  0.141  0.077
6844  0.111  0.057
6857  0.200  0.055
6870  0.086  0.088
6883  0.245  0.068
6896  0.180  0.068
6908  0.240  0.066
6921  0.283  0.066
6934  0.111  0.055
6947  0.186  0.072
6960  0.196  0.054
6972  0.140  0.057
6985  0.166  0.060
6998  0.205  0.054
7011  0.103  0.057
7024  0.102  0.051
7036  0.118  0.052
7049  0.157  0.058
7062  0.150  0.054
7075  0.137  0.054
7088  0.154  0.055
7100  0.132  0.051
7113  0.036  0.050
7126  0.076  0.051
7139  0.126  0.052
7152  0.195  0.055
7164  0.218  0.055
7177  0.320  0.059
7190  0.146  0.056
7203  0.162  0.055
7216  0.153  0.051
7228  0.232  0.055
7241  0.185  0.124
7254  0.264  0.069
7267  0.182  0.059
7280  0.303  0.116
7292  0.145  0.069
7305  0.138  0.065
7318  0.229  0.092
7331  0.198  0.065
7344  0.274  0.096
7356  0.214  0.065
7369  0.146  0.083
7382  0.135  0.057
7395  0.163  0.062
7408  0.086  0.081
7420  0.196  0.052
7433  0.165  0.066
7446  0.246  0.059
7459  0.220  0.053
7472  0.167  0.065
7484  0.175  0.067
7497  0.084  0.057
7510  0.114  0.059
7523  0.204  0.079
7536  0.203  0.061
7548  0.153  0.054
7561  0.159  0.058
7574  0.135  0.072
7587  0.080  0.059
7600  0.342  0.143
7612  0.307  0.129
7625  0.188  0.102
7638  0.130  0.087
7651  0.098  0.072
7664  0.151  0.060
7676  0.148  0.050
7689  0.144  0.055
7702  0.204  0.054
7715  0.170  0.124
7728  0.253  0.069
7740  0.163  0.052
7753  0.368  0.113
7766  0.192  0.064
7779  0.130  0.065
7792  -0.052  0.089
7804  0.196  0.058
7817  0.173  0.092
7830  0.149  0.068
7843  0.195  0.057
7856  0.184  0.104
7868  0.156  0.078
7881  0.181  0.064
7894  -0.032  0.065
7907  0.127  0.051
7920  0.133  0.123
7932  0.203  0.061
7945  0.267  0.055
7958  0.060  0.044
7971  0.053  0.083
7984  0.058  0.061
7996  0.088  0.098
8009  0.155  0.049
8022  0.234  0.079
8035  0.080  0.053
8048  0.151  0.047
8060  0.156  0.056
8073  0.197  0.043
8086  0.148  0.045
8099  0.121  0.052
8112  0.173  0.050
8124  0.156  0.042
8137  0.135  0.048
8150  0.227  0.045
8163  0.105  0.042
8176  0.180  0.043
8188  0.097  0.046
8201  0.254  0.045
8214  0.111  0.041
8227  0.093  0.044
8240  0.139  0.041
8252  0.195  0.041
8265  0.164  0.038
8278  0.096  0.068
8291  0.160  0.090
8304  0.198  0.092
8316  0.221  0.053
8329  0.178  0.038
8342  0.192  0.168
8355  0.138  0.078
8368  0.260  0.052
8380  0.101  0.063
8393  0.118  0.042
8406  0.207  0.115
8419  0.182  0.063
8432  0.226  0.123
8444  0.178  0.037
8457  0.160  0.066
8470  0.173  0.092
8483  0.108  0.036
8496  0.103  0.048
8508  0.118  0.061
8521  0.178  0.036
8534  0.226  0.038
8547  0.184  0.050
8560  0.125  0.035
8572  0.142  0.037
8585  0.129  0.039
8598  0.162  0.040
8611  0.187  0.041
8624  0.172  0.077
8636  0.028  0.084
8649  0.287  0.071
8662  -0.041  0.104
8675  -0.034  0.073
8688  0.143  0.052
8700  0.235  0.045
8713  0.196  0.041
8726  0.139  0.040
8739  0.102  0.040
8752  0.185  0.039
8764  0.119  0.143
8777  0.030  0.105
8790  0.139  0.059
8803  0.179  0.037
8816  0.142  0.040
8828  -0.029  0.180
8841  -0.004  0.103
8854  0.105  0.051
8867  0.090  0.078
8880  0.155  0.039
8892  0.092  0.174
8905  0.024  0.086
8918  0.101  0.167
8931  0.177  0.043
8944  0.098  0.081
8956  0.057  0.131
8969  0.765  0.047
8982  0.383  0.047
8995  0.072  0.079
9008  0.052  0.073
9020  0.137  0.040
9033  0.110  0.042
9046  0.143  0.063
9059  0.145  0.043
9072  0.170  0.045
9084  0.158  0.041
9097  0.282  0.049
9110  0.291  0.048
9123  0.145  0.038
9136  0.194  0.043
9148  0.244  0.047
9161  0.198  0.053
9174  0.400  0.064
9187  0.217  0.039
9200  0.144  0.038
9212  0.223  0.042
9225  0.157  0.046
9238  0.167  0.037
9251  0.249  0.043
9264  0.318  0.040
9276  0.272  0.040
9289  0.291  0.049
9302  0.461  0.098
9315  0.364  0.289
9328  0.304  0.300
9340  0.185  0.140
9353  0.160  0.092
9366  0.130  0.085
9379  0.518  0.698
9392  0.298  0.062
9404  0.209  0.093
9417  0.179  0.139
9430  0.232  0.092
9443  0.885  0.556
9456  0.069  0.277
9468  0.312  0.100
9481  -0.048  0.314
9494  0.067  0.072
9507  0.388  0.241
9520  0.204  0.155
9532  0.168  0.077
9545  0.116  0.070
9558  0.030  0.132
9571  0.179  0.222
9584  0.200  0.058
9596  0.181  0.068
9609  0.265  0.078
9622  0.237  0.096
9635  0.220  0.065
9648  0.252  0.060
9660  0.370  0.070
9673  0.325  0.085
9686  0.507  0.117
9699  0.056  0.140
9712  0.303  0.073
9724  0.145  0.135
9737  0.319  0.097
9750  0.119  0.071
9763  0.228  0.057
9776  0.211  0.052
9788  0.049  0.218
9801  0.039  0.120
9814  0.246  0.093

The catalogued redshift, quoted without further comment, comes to 1.406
